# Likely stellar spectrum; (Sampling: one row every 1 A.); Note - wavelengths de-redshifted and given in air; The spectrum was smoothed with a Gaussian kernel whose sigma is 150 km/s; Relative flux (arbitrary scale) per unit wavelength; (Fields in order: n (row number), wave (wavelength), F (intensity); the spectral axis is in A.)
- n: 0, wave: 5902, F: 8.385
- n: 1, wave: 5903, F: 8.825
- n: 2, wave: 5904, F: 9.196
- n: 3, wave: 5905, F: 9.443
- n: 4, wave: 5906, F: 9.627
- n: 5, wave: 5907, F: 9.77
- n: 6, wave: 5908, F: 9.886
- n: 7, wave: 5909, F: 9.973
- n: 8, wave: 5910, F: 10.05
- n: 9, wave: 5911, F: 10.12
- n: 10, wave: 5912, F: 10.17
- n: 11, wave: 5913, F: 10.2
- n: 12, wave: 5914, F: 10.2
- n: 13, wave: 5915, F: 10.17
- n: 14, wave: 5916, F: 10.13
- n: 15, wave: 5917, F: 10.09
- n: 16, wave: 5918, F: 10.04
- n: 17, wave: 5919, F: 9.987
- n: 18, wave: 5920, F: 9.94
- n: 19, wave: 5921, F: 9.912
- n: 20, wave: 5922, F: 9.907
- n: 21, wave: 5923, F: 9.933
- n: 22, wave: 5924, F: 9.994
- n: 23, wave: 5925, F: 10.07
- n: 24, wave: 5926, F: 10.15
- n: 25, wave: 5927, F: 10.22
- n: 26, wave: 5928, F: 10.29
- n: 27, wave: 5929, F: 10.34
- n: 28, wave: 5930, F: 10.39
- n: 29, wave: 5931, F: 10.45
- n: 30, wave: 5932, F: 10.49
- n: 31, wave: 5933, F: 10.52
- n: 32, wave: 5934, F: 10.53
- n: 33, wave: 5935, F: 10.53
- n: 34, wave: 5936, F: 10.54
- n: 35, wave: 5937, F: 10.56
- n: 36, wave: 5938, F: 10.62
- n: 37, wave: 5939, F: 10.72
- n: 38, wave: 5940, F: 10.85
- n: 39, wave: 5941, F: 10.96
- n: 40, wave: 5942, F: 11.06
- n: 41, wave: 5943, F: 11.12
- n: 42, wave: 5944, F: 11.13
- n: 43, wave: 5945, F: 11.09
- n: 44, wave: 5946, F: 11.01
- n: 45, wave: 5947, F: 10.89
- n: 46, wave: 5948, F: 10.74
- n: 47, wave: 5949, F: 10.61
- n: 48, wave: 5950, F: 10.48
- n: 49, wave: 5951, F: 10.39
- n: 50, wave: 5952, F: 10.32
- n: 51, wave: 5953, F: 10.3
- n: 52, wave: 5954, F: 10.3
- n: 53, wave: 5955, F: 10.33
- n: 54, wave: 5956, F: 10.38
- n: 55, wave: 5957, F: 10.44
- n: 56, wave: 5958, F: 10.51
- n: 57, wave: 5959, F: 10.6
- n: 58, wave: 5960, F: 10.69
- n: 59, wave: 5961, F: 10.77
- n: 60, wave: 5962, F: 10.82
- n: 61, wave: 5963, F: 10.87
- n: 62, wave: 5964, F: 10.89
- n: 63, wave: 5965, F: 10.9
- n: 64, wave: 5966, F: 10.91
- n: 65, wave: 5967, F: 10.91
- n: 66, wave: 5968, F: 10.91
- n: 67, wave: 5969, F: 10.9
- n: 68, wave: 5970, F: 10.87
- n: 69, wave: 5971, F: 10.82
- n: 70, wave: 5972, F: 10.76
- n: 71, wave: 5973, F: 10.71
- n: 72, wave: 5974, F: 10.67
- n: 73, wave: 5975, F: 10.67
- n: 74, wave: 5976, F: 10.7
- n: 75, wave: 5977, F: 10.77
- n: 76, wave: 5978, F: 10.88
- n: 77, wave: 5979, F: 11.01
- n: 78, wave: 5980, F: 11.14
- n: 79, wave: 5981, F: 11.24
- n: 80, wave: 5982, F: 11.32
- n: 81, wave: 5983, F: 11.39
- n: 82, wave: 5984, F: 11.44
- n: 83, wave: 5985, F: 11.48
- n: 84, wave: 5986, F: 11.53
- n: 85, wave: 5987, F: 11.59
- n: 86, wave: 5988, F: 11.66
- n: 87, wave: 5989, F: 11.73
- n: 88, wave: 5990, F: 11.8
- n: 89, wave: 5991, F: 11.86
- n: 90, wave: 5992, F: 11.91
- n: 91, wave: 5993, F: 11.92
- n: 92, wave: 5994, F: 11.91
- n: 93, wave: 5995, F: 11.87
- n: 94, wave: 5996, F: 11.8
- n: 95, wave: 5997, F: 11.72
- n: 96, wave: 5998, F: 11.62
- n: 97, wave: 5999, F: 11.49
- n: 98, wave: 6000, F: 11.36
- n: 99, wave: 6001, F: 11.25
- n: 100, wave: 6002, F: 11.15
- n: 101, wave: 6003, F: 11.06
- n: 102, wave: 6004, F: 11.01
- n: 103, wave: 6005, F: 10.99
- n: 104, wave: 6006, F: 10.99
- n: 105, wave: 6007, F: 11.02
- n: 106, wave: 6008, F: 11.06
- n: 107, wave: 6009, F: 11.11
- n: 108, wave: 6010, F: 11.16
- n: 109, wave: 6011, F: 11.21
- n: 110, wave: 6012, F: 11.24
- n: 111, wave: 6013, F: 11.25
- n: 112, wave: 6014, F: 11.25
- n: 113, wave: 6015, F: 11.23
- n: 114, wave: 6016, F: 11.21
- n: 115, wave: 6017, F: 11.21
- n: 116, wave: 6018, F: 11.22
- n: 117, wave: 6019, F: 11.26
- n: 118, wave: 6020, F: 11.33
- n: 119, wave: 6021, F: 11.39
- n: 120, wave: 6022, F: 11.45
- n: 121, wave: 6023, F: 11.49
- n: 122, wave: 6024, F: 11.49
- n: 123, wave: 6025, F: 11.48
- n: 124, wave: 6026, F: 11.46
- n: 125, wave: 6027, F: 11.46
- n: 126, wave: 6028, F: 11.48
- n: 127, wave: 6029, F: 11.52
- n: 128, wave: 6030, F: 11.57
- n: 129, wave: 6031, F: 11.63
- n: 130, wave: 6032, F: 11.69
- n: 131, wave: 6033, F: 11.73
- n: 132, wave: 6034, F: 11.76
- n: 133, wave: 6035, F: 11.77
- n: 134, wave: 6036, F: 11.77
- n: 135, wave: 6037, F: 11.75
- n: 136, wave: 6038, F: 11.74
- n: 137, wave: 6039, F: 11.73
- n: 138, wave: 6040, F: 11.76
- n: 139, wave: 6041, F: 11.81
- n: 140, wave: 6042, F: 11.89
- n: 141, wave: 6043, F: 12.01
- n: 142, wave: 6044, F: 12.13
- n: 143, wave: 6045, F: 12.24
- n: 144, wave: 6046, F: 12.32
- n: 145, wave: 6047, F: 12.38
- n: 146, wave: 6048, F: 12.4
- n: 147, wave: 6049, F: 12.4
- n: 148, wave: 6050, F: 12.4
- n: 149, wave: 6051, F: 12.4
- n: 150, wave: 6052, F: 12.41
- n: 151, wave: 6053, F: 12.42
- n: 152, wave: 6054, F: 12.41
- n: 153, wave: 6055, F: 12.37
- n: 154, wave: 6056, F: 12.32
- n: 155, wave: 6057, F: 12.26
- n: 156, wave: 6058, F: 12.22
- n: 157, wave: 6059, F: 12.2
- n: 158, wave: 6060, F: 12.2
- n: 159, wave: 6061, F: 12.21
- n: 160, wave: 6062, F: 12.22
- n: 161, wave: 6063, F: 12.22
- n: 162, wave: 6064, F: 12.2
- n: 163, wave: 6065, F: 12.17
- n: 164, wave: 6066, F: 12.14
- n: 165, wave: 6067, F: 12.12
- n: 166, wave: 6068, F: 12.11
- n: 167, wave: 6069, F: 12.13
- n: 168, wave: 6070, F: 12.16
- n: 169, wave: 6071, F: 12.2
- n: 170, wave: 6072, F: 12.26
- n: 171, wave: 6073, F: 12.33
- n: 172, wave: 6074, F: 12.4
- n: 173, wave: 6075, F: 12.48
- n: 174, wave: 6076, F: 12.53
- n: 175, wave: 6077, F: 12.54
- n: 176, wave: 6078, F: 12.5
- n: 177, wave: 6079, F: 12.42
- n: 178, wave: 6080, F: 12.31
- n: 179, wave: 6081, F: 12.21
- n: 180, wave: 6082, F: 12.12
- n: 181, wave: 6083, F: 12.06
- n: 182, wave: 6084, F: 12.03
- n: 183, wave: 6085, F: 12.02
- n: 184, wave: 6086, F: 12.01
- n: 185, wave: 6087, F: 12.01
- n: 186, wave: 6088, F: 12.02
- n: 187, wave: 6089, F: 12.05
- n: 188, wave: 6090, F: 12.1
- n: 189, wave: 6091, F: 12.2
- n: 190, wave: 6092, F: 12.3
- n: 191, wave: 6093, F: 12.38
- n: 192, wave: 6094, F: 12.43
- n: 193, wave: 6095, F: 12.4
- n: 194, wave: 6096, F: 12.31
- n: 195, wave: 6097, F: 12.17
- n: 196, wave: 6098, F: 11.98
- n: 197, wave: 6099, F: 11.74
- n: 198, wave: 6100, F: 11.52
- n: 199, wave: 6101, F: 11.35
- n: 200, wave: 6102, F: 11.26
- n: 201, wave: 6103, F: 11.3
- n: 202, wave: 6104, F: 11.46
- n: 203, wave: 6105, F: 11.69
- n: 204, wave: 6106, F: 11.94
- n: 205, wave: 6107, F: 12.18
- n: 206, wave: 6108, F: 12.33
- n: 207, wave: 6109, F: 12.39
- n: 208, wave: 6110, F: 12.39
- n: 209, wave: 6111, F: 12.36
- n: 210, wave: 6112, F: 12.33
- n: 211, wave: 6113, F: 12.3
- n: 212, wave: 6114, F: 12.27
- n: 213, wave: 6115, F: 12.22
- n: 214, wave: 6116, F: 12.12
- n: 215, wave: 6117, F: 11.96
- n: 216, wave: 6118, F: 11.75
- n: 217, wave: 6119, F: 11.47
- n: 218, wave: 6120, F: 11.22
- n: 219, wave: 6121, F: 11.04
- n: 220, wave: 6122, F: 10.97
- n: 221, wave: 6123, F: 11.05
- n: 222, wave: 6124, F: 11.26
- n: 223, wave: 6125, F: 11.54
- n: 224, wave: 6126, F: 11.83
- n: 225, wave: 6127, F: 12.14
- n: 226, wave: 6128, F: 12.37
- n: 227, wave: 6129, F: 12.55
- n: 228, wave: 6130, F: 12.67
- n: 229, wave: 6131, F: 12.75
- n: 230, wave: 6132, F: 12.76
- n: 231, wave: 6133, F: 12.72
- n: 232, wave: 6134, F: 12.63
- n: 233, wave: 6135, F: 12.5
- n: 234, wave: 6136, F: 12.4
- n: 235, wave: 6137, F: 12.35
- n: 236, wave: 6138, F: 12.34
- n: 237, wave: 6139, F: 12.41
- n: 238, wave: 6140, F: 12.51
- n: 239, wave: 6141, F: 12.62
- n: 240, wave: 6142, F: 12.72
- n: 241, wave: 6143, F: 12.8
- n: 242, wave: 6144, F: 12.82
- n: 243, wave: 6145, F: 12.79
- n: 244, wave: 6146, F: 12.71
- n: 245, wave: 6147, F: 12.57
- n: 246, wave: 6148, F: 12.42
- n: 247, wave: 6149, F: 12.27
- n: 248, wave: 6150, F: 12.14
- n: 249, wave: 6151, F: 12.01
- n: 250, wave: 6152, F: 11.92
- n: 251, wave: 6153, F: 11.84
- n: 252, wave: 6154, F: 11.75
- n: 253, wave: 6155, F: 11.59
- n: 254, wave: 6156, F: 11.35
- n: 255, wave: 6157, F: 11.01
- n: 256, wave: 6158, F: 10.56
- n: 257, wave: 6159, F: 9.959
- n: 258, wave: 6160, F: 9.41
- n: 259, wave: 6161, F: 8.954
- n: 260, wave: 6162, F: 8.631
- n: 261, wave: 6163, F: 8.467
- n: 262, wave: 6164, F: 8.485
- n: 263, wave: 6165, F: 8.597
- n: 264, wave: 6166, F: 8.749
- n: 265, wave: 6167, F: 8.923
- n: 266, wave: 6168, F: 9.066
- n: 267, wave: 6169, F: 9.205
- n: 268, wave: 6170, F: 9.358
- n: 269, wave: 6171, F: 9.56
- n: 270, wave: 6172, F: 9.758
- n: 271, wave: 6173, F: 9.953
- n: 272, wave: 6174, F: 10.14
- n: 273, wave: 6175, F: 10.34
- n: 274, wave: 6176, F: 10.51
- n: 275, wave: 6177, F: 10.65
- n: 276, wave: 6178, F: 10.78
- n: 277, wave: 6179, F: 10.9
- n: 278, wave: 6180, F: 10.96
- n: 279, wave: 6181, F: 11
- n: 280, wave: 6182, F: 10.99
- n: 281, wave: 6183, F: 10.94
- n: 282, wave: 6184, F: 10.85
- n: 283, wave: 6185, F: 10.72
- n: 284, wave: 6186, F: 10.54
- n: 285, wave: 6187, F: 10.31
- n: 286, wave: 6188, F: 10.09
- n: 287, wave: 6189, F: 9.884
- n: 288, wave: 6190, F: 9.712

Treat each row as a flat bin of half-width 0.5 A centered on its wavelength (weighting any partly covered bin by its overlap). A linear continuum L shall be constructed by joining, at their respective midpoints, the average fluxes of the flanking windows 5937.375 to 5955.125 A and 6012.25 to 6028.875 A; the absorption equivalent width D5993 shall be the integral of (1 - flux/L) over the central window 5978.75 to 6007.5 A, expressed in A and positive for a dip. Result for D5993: -0.9 A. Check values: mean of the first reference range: 10.7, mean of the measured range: 11.5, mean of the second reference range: 11.4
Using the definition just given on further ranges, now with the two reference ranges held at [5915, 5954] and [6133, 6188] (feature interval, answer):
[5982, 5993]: -1.1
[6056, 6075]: -2.6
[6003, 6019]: -0.8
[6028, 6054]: -3.1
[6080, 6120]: -4.4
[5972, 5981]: -0.3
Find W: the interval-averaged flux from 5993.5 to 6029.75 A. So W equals 11.3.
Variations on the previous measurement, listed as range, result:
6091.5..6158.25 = 12.1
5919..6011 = 10.9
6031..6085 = 12.2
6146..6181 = 10.4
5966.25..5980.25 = 10.8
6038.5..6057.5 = 12.2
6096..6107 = 11.7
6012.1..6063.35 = 11.8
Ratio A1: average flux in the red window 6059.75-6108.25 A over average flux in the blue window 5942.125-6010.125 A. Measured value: 1.10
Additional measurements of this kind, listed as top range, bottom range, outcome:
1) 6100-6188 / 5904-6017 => 1.05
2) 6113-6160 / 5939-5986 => 1.11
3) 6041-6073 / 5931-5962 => 1.15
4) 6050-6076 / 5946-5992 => 1.12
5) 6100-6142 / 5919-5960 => 1.15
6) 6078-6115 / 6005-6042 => 1.06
